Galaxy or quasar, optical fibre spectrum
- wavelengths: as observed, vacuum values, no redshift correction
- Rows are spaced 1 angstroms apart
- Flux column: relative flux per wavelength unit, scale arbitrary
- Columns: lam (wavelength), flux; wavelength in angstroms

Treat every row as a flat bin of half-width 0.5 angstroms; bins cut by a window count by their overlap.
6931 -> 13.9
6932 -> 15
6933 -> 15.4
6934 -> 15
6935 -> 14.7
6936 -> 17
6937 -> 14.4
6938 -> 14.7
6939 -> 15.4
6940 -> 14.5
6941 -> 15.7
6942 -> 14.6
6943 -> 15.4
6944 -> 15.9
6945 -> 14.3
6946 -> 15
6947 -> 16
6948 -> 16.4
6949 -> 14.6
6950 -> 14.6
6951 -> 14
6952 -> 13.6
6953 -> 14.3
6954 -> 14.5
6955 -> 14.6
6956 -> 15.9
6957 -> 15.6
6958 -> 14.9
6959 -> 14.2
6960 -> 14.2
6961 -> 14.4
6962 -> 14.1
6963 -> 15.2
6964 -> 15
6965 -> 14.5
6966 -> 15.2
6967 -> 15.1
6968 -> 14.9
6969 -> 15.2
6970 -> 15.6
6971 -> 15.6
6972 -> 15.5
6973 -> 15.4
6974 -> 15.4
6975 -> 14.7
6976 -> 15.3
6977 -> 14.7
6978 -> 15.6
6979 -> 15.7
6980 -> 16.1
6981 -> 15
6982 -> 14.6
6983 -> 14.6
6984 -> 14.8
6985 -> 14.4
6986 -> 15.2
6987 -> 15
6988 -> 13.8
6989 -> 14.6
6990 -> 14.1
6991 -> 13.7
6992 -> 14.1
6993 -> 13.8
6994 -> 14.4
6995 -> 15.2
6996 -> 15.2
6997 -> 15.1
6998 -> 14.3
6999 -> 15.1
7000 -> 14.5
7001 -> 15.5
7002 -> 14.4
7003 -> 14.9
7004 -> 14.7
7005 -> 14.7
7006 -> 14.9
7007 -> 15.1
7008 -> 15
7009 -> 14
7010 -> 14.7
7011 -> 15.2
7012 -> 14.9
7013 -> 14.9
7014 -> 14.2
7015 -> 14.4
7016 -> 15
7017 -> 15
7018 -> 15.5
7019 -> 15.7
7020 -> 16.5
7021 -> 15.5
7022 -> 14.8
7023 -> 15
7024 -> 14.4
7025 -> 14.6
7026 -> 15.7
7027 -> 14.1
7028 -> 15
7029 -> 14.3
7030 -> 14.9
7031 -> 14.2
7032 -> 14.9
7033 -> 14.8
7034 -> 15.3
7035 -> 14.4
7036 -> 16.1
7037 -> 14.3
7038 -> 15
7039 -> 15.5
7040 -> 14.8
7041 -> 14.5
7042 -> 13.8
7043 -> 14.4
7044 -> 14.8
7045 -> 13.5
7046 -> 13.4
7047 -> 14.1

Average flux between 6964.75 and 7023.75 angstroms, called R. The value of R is 14.9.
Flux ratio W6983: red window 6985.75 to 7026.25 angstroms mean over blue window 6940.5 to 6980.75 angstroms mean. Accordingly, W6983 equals 0.98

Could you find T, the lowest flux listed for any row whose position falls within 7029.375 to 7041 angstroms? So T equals 14.2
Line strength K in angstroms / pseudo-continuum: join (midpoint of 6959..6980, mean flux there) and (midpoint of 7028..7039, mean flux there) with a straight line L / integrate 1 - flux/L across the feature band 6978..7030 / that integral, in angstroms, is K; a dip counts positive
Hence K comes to 0.4 angstroms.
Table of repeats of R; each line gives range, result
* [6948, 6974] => 14.9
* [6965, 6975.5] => 15.2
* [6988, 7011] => 14.6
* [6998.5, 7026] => 14.9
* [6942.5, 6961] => 14.9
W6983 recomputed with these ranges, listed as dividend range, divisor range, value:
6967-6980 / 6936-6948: 1.01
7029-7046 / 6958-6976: 0.98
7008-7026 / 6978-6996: 1.02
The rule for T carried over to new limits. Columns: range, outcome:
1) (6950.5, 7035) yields 13.6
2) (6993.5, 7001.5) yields 14.3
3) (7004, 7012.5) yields 14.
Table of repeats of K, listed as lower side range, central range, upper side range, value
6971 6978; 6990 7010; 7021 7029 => 0.5 angstroms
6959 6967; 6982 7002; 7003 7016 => 0.2 angstroms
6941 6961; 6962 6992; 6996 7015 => -0.2 angstroms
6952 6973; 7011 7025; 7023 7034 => -0.3 angstroms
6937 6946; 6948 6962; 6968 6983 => 0.5 angstroms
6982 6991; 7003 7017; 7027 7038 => -0.1 angstroms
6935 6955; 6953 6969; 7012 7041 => 0.2 angstroms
